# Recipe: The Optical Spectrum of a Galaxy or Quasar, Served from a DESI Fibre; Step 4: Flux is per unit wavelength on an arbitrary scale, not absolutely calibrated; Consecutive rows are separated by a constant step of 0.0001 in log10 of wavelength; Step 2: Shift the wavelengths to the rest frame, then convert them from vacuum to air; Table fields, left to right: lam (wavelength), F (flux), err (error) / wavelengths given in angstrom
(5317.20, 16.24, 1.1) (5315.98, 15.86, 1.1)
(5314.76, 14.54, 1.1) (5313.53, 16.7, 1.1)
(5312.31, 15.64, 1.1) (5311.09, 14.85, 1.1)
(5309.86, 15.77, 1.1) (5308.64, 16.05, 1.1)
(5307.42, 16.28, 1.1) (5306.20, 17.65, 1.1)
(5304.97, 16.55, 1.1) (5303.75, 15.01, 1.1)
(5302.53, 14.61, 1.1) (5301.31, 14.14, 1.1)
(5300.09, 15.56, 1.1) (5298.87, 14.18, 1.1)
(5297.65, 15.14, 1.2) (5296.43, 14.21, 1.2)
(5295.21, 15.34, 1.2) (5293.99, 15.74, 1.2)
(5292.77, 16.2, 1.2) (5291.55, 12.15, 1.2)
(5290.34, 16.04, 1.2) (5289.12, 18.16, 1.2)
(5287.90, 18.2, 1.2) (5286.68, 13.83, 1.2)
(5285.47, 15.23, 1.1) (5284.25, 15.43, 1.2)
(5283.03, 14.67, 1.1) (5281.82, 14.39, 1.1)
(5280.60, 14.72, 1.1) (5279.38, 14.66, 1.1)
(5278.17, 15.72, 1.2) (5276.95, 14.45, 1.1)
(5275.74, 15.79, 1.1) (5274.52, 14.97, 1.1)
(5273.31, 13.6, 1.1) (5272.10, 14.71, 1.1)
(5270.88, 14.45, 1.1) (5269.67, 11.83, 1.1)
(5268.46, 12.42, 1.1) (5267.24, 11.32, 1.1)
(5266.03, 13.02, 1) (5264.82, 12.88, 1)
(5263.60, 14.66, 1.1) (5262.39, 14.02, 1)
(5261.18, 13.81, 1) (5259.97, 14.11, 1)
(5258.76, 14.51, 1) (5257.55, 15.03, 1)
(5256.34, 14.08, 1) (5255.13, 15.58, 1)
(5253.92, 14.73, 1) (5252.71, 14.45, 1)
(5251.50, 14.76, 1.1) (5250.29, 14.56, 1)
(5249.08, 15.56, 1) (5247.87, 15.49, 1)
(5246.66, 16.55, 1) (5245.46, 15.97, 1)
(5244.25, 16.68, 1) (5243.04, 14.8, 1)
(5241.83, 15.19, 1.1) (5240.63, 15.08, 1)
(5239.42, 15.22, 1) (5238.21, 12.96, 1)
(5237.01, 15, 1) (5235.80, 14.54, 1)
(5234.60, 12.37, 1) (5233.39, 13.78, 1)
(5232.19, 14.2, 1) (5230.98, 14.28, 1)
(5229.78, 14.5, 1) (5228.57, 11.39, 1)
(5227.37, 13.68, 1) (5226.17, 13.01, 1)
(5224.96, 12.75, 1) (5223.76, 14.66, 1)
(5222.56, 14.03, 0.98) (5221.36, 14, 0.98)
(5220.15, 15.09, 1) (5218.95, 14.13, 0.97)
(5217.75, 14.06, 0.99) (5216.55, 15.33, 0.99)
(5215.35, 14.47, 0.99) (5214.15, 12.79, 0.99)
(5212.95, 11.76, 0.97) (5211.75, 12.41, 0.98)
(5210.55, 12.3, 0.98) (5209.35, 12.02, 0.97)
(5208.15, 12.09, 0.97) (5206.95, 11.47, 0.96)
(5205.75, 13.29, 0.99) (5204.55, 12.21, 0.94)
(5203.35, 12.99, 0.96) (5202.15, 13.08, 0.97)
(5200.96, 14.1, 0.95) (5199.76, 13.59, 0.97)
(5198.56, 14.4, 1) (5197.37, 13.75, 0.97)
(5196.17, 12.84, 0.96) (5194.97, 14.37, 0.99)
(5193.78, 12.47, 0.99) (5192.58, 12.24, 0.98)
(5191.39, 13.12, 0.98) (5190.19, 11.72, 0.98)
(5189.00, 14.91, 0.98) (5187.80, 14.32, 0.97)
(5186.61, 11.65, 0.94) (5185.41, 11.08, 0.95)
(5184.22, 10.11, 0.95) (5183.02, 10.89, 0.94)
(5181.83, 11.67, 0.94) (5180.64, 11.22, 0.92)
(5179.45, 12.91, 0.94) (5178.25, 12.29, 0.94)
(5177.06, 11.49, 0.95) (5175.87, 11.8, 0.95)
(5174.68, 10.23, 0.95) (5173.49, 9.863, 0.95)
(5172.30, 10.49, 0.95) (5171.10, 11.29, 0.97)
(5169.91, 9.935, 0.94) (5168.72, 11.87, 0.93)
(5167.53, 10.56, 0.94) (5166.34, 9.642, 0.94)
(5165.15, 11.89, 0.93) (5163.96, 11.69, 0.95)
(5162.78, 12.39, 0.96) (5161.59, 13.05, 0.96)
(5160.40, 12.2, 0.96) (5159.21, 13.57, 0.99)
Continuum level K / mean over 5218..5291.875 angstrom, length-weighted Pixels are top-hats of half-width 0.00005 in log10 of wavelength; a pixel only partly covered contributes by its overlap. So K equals 14.5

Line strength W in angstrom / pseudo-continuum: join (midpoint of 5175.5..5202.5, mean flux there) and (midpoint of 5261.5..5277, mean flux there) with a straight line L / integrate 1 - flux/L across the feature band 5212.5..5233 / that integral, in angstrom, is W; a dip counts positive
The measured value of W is -1.1 angstrom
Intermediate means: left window 12.6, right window 13.7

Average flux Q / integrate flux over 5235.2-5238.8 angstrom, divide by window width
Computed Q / 14.2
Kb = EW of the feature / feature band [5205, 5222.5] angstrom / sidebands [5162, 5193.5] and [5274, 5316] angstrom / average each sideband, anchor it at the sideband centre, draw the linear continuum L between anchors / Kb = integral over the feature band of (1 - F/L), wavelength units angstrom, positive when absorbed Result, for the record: -0.6 angstrom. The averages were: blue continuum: 11.6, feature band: 13.2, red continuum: 15.4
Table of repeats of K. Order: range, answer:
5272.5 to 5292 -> 15.2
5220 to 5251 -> 14.4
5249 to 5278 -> 14.1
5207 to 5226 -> 13.4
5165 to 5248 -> 13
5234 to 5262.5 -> 14.8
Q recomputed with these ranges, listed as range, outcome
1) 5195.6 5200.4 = 13.6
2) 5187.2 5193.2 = 13.3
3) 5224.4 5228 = 13.1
